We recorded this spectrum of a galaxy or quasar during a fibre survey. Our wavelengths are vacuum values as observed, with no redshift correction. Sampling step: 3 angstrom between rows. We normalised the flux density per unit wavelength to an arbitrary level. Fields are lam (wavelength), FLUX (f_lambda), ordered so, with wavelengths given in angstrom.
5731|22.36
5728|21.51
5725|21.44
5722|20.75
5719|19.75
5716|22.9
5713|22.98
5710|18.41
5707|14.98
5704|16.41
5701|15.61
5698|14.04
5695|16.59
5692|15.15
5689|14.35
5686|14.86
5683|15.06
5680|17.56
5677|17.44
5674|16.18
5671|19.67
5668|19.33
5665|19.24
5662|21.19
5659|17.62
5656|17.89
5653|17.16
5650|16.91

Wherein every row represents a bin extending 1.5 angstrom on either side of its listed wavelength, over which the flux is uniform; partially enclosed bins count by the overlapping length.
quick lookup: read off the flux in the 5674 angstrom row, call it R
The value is 16.18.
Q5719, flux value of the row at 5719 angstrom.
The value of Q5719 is 19.75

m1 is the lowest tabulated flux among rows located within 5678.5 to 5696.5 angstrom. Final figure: 14.35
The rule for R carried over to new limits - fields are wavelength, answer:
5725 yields 21.44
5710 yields 18.41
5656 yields 17.89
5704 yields 16.41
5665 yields 19.24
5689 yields 14.35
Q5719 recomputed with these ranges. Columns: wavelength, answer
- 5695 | 16.59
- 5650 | 16.91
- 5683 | 15.06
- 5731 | 22.36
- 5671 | 19.67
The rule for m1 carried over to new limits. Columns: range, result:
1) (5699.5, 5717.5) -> 14.98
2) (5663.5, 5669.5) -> 19.24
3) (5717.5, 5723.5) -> 19.75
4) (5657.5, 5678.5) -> 16.18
